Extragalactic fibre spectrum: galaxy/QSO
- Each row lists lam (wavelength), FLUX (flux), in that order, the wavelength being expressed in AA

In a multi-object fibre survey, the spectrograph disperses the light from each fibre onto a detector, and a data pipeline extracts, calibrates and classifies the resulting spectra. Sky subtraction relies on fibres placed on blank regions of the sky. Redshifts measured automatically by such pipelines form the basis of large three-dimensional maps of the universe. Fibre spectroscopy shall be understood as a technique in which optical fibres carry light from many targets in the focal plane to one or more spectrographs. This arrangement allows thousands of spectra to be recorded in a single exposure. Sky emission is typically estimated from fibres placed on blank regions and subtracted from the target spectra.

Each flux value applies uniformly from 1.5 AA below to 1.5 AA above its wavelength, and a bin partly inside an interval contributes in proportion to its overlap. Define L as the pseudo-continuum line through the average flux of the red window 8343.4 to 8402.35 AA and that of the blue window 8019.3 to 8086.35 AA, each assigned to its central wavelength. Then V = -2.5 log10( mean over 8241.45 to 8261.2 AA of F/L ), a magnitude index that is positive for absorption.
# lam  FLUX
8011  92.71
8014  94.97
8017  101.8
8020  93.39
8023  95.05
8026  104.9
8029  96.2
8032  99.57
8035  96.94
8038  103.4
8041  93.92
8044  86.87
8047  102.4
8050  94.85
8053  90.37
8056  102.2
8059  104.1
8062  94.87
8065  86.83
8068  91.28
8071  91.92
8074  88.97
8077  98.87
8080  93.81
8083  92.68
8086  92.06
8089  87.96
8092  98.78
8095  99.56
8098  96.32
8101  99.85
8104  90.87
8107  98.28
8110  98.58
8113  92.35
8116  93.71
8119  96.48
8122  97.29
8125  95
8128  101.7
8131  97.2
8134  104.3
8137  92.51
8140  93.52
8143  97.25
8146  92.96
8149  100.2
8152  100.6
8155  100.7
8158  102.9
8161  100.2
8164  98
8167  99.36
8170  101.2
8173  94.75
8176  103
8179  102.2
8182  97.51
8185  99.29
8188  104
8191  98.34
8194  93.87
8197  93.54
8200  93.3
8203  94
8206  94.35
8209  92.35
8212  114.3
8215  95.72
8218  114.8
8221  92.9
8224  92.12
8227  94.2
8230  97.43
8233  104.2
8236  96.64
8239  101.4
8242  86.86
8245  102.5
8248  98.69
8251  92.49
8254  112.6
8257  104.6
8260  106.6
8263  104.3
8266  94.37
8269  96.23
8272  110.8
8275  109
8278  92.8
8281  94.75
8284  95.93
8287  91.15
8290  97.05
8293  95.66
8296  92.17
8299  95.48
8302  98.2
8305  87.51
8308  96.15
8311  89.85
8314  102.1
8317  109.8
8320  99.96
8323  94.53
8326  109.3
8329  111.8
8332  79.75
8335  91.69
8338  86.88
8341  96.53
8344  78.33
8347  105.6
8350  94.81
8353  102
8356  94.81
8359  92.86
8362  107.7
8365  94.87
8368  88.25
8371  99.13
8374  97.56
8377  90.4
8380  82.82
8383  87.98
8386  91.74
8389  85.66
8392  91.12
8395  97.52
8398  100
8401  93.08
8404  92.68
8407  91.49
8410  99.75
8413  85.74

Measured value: -0.07 mag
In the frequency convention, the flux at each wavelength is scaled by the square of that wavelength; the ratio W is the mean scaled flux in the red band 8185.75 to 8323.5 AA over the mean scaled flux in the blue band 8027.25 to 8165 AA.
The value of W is 1.06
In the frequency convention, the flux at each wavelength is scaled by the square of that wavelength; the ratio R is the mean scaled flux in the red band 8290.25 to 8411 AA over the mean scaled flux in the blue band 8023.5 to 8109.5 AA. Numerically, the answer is 1.1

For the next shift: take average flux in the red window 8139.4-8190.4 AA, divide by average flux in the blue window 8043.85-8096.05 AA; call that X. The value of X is 1.1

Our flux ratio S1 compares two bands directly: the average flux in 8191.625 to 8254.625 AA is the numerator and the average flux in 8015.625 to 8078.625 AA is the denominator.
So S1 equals 1.02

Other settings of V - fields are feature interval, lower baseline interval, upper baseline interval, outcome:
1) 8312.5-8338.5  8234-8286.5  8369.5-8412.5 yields -0.03 mag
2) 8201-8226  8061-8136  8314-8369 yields -0.03 mag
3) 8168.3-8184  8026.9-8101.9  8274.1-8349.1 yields -0.04 mag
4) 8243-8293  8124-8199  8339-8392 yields -0.05 mag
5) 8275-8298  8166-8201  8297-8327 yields 0.03 mag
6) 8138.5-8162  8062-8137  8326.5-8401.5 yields -0.04 mag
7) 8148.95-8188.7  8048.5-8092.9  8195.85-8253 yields -0.04 mag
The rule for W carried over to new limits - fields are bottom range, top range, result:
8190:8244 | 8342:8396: 1.00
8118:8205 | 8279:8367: 1.02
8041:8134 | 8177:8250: 1.06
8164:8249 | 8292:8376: 1.01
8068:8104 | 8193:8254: 1.07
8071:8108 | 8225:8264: 1.10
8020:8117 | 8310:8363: 1.08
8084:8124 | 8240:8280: 1.10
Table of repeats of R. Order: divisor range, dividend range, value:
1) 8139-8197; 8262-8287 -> 1.03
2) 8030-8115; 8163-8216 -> 1.06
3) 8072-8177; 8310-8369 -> 1.05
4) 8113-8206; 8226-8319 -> 1.03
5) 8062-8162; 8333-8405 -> 1.04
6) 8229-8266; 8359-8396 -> 0.95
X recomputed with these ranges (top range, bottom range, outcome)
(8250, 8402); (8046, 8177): 1.00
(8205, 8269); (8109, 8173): 1.02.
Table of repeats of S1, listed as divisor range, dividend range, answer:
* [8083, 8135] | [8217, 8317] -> 1.02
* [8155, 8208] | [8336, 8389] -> 0.95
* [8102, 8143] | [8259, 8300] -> 1.02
